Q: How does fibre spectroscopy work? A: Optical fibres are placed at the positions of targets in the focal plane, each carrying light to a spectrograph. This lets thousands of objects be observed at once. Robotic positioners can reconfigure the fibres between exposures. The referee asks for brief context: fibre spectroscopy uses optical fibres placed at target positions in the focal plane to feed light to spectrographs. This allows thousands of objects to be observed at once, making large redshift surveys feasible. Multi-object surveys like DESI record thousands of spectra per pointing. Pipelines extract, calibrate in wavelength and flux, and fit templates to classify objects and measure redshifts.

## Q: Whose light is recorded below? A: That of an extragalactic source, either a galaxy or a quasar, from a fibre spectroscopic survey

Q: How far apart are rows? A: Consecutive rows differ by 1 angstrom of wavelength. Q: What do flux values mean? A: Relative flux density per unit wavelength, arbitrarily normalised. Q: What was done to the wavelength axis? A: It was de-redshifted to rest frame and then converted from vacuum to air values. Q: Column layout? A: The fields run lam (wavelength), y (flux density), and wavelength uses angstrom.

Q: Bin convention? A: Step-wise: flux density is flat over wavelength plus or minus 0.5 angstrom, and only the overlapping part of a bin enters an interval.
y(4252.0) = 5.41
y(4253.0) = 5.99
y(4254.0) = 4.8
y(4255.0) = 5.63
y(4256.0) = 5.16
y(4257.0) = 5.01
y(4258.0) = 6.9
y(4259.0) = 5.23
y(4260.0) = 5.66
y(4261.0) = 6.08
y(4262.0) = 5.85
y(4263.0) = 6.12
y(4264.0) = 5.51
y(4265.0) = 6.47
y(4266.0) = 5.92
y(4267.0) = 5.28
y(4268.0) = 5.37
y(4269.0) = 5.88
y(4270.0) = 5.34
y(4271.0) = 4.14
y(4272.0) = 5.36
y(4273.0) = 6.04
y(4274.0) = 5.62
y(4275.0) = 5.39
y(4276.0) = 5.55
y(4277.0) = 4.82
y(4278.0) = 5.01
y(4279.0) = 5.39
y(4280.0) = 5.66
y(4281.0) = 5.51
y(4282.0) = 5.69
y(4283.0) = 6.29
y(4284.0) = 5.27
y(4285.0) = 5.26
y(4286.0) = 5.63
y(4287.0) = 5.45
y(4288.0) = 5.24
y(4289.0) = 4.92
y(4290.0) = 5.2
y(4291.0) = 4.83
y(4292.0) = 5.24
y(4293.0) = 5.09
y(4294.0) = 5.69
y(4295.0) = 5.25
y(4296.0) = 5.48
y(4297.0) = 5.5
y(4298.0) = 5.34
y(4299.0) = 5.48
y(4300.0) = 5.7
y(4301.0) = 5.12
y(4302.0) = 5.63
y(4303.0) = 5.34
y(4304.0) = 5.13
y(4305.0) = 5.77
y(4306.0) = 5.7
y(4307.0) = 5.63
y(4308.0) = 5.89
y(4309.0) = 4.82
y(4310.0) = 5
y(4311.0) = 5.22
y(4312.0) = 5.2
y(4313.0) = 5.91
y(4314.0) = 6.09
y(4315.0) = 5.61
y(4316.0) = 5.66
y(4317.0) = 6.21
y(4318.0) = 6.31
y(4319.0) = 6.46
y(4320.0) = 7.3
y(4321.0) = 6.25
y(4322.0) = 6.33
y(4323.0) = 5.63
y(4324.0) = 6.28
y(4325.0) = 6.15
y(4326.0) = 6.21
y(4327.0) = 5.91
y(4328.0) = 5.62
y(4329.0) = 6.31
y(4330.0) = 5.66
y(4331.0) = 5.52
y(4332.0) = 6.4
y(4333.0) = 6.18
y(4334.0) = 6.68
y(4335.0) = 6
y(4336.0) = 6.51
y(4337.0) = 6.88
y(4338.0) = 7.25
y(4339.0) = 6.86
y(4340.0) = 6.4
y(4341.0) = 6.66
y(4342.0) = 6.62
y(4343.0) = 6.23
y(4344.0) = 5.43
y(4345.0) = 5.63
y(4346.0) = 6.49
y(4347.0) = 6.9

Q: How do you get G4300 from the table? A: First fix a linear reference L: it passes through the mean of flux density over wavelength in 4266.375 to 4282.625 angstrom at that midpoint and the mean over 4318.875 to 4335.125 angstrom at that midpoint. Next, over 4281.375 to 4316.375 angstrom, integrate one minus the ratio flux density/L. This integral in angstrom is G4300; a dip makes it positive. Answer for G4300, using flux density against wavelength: 1.90 angstrom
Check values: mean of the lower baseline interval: 5.39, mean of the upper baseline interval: 6.17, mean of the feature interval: 5.44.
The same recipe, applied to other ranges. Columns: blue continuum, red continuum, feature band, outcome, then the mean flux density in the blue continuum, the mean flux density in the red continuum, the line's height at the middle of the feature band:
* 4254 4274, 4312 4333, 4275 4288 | 0.67 angstrom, 5.61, 6.07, 5.75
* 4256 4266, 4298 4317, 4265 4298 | 1.69 angstrom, 5.84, 5.51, 5.69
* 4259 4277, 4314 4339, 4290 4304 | 1.33 angstrom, 5.59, 6.23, 5.91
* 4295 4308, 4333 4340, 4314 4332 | 0.28 angstrom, 5.49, 6.64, 6.2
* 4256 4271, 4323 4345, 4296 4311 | 1.44 angstrom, 5.68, 6.24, 6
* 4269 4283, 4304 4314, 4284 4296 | 0.37 angstrom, 5.4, 5.47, 5.43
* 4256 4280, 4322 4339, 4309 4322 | 0.34 angstrom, 5.56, 6.22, 6.06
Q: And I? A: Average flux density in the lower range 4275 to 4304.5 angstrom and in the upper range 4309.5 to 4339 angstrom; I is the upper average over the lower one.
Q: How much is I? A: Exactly 1.14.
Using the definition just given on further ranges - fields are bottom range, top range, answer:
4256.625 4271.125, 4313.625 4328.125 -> 1.08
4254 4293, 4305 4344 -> 1.11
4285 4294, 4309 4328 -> 1.14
